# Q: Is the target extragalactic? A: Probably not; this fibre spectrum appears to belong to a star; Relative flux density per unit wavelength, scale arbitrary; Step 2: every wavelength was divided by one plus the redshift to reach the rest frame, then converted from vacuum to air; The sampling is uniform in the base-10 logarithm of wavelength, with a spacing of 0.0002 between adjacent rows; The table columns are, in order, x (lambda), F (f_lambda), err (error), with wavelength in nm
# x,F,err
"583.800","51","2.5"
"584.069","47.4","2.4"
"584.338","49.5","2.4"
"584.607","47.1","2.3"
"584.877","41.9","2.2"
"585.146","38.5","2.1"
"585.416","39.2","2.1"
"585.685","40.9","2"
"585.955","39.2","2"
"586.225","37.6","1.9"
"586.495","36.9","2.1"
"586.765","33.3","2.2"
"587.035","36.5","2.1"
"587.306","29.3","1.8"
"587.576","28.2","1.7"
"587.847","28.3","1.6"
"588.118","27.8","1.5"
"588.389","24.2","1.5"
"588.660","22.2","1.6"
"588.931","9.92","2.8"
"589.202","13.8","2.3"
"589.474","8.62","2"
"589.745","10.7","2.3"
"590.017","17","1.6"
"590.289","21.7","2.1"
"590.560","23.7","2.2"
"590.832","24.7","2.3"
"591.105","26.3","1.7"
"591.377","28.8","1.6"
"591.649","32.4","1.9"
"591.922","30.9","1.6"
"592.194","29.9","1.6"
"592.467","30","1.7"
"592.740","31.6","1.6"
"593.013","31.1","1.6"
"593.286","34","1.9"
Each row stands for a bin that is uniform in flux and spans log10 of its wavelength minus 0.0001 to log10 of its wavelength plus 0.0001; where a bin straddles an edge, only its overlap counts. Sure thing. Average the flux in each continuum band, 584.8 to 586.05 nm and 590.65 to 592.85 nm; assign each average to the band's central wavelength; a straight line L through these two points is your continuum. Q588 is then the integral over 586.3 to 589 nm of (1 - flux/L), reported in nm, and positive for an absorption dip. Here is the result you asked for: 0.60 nm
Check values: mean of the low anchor 39.9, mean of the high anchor 29.2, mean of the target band 28.3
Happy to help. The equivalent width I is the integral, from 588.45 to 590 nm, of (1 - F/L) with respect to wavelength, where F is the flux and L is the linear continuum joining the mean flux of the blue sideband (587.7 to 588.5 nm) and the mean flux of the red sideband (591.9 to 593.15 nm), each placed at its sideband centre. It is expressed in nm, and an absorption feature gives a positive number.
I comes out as 0.774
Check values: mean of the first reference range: 26.8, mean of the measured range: 13.9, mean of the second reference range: 30.7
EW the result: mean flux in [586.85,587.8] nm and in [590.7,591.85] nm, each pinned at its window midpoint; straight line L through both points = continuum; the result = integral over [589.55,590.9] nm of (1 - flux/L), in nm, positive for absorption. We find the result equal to 0.47 nm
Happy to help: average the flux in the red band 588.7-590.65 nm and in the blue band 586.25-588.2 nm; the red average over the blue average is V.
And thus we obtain 0.48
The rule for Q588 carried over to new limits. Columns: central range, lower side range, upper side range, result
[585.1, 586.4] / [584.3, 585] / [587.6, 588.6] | 0.02 nm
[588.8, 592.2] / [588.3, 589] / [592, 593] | 0.58 nm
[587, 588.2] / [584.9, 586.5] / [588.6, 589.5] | -0.25 nm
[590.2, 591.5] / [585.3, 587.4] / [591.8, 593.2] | 0.29 nm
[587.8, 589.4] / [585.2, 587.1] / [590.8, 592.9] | 0.66 nm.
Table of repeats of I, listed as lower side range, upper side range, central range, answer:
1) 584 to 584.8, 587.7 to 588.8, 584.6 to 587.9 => 0.04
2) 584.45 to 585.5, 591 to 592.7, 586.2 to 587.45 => 0.14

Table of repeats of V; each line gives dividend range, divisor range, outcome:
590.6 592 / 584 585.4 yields 0.64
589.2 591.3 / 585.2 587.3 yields 0.51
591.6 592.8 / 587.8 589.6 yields 1.63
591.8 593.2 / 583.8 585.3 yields 0.68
